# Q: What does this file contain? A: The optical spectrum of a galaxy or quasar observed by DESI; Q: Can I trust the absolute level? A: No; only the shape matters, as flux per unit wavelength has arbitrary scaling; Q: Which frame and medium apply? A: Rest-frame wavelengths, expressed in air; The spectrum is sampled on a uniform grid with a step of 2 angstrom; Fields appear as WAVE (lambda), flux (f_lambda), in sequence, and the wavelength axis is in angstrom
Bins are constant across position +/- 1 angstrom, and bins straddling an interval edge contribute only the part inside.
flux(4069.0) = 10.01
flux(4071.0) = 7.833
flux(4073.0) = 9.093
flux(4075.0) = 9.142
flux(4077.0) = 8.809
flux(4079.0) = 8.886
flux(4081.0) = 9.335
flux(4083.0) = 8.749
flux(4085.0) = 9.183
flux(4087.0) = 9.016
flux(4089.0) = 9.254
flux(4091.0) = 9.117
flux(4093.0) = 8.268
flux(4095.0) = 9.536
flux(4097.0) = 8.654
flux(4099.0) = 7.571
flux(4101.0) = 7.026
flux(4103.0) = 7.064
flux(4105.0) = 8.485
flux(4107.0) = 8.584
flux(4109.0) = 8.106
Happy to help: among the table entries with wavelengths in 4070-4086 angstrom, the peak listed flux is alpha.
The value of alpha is 9.335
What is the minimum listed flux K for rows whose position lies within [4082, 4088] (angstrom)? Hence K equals 8.749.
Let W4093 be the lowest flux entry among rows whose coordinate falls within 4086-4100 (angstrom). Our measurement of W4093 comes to 7.571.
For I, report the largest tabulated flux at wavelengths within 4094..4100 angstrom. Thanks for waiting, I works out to 9.536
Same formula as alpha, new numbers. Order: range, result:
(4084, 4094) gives 9.254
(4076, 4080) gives 8.886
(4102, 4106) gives 8.485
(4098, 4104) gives 7.571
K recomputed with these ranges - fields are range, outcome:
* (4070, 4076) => 7.833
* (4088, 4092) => 9.117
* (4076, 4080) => 8.809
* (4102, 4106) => 7.064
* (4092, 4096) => 8.268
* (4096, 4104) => 7.026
